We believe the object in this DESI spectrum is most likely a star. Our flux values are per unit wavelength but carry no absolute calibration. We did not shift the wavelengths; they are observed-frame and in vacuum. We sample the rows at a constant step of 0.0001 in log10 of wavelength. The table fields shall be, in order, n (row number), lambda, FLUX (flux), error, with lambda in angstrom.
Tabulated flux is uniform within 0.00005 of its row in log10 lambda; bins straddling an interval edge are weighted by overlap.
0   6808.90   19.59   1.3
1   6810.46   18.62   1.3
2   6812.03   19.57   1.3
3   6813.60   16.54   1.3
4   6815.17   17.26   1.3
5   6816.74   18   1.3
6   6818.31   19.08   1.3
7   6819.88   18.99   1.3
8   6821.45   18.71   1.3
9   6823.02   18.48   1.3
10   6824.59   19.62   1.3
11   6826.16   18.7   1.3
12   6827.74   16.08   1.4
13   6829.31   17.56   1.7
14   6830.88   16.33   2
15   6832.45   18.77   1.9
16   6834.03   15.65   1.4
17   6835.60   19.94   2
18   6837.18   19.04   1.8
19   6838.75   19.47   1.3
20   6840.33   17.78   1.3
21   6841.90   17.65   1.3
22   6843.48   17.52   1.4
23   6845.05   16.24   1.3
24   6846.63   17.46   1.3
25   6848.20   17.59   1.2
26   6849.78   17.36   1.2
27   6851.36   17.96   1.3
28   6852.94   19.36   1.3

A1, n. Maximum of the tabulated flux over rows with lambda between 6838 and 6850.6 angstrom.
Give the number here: 19.47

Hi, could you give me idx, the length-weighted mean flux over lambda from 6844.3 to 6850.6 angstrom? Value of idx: 17.2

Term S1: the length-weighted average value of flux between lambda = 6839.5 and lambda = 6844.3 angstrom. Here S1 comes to 17.7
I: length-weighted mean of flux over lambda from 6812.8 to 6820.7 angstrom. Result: 18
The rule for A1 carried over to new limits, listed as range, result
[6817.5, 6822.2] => 19.08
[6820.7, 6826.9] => 19.62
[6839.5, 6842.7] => 17.78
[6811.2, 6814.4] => 19.57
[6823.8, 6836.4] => 19.94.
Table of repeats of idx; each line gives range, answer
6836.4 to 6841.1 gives 18.8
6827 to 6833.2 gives 17.2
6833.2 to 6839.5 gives 18.5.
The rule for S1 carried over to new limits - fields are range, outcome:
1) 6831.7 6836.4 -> 18.1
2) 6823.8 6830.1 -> 18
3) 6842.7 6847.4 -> 17.1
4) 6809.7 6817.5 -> 18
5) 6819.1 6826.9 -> 18.9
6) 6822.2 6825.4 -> 19.1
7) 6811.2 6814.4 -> 18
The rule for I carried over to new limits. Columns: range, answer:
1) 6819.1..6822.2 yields 18.9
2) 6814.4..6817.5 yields 17.6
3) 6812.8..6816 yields 16.9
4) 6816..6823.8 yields 18.7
